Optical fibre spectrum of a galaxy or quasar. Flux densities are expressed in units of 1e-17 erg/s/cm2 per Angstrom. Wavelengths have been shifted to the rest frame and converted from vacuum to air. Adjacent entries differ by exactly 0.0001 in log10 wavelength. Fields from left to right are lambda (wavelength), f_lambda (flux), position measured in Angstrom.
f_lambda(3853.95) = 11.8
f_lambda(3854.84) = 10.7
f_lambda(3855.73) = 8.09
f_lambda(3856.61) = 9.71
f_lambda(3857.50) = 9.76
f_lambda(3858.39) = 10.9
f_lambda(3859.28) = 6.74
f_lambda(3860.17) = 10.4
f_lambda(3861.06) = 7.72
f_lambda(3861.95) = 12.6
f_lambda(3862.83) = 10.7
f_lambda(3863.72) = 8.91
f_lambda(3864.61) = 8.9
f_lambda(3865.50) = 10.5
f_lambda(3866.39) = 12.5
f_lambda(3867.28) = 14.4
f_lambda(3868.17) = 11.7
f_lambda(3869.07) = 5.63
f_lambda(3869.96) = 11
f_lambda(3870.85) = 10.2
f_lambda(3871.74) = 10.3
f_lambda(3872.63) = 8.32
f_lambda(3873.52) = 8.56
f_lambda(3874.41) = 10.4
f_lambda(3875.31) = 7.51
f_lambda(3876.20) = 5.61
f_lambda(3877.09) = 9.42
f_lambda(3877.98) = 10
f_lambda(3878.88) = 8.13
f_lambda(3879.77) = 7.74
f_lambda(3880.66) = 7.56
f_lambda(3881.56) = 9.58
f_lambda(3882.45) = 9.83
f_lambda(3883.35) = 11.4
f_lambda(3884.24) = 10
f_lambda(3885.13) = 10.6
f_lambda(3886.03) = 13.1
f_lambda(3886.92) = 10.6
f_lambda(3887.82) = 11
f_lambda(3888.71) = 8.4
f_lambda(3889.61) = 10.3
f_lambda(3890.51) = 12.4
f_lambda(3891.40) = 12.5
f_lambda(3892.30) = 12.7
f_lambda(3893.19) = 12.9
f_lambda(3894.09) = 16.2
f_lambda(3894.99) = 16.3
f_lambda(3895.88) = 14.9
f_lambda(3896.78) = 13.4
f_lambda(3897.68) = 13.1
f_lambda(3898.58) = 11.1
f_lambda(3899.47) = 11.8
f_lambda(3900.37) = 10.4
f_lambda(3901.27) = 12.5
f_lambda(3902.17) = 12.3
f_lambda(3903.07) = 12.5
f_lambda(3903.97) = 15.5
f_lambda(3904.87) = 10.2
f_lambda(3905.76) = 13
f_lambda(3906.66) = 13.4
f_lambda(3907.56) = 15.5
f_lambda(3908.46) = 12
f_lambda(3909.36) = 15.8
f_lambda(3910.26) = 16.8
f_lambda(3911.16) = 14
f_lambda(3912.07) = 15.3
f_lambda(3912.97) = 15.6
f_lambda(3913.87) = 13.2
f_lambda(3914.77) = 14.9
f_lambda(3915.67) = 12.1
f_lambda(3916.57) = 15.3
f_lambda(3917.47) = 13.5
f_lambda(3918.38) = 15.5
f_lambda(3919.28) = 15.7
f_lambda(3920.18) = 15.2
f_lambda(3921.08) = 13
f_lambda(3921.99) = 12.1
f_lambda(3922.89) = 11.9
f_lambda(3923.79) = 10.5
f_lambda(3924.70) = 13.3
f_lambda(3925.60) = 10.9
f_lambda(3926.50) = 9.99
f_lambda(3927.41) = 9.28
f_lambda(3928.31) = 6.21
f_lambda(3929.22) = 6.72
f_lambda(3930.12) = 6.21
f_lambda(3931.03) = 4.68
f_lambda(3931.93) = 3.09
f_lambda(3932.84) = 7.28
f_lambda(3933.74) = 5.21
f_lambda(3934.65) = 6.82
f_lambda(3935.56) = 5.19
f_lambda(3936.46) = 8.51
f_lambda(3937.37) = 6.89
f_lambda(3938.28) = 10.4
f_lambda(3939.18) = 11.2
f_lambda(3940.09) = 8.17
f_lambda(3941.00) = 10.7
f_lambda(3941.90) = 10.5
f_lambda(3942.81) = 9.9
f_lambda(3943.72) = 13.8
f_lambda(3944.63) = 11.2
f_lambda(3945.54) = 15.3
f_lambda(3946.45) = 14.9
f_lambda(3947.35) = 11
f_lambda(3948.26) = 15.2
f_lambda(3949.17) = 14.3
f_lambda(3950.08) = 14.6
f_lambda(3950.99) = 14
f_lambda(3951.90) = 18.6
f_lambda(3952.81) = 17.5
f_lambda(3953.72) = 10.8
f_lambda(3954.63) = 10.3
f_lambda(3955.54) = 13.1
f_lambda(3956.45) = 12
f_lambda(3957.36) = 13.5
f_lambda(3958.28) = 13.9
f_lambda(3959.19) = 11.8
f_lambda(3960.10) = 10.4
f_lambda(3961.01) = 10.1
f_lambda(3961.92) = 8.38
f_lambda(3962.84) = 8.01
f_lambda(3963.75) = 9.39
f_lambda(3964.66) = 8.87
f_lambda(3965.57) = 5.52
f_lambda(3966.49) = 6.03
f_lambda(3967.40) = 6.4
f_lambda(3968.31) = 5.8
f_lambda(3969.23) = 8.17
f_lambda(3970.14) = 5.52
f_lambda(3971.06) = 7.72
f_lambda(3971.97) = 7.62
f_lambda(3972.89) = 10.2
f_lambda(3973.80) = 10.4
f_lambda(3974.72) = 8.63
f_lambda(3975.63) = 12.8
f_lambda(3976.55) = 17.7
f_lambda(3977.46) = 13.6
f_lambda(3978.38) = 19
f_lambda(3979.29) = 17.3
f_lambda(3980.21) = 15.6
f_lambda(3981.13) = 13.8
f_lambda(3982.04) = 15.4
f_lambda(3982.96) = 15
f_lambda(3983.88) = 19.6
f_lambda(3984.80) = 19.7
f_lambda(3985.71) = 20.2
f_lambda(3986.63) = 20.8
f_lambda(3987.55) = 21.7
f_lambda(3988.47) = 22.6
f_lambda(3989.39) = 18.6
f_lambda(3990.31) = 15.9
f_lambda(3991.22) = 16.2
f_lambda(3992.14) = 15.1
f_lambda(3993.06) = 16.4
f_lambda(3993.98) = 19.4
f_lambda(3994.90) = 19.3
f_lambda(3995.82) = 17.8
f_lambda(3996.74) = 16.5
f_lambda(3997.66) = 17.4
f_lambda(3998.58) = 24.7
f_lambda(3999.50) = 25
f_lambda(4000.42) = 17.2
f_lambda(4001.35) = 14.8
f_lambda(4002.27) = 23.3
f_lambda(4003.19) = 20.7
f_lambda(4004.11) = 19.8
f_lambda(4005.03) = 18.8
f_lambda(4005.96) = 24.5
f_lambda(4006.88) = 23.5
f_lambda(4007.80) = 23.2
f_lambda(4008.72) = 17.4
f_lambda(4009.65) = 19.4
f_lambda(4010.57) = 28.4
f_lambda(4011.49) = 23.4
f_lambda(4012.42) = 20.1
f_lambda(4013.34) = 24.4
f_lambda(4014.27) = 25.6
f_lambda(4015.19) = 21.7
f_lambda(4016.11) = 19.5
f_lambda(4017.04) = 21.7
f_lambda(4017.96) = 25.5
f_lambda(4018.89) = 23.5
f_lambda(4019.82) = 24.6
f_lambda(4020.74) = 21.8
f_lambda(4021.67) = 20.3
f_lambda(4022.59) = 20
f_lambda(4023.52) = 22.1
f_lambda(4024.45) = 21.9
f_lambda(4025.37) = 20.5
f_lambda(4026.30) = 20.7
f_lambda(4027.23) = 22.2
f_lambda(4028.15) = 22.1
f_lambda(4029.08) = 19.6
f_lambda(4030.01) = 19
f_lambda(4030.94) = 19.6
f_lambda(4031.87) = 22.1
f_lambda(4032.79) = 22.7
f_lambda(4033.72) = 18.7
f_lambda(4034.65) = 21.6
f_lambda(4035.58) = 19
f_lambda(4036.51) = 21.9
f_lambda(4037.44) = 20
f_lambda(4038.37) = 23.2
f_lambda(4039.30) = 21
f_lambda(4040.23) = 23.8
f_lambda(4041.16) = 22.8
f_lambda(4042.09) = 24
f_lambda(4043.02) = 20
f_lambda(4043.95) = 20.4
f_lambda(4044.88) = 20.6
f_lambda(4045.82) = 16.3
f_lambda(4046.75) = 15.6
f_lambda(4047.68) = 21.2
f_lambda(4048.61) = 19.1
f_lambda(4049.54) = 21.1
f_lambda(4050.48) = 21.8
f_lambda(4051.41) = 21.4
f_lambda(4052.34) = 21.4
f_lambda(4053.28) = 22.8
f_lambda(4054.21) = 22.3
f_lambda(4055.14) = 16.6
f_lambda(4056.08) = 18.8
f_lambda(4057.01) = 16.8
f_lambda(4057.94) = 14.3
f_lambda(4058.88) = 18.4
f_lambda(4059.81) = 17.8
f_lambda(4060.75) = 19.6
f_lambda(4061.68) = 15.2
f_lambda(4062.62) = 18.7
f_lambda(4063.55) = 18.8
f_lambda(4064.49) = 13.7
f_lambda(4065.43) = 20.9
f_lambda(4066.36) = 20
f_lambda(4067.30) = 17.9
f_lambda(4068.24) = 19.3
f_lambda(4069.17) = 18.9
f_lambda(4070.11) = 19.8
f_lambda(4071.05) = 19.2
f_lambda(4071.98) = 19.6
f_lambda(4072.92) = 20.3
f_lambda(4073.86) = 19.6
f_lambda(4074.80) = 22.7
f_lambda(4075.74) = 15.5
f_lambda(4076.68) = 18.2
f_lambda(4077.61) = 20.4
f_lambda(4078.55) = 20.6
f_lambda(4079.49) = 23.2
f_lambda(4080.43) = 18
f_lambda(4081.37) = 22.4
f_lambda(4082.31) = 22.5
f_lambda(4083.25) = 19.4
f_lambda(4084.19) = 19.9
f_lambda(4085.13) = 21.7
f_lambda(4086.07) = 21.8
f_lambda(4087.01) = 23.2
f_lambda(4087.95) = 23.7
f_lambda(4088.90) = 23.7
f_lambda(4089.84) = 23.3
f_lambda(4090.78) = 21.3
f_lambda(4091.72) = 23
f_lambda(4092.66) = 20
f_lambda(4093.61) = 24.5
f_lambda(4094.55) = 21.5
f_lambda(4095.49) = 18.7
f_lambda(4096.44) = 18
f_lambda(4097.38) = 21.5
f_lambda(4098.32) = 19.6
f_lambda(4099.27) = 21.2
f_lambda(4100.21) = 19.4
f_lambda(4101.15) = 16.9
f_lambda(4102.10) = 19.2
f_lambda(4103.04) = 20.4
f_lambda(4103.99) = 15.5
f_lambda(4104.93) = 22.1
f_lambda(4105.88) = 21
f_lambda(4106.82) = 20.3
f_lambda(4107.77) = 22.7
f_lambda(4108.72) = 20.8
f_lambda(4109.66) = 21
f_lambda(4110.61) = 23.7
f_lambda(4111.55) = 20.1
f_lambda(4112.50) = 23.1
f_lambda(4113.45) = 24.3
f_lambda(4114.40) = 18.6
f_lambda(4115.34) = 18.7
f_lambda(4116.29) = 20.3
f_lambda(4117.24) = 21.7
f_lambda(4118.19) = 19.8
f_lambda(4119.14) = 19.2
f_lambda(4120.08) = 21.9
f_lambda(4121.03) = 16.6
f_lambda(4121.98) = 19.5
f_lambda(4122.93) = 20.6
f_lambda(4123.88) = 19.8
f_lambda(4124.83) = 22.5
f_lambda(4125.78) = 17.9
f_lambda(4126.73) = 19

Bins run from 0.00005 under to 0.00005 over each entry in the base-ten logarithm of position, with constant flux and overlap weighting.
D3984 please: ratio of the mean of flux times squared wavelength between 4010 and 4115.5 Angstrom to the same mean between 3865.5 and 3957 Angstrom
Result 1.95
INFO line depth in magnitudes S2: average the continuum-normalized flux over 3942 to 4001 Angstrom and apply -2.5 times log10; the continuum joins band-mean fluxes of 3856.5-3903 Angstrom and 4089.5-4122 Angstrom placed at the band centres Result 0.06 mag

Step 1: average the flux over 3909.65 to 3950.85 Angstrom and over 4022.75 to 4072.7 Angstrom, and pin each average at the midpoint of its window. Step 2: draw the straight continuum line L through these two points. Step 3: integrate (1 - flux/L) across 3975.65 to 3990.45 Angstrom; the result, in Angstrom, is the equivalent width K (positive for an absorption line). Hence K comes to -2.5 Angstrom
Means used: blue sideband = 11.3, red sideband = 19.9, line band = 17.8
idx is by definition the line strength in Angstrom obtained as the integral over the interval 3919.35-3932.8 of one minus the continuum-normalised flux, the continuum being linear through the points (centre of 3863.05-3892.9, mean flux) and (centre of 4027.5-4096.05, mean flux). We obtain 3.2 Angstrom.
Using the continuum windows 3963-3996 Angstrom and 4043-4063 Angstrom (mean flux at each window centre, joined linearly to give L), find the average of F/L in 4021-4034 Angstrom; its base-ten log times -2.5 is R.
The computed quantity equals -0.20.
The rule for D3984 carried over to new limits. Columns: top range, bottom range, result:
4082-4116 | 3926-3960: 2.13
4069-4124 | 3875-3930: 1.89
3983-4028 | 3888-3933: 1.78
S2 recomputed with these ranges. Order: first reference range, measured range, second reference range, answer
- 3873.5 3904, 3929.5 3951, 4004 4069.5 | 0.42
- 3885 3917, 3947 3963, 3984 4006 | 0.29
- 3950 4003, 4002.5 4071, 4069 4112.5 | -0.17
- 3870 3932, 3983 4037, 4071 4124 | -0.24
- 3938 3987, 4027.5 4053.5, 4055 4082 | -0.21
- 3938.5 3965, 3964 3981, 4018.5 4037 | 0.38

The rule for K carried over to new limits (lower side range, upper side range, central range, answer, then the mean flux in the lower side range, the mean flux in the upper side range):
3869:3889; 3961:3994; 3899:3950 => -2.0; 9.43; 13.3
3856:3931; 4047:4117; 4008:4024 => -4.9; 11.4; 20.2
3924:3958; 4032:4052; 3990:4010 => -3.4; 10.6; 20.8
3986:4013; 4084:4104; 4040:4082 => 2.3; 20.1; 20.9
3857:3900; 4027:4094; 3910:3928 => -0.9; 10.6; 20.3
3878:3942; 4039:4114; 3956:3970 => 4.9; 11.3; 20.2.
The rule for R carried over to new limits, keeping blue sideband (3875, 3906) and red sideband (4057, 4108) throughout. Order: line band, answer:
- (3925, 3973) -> 0.37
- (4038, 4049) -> -0.14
